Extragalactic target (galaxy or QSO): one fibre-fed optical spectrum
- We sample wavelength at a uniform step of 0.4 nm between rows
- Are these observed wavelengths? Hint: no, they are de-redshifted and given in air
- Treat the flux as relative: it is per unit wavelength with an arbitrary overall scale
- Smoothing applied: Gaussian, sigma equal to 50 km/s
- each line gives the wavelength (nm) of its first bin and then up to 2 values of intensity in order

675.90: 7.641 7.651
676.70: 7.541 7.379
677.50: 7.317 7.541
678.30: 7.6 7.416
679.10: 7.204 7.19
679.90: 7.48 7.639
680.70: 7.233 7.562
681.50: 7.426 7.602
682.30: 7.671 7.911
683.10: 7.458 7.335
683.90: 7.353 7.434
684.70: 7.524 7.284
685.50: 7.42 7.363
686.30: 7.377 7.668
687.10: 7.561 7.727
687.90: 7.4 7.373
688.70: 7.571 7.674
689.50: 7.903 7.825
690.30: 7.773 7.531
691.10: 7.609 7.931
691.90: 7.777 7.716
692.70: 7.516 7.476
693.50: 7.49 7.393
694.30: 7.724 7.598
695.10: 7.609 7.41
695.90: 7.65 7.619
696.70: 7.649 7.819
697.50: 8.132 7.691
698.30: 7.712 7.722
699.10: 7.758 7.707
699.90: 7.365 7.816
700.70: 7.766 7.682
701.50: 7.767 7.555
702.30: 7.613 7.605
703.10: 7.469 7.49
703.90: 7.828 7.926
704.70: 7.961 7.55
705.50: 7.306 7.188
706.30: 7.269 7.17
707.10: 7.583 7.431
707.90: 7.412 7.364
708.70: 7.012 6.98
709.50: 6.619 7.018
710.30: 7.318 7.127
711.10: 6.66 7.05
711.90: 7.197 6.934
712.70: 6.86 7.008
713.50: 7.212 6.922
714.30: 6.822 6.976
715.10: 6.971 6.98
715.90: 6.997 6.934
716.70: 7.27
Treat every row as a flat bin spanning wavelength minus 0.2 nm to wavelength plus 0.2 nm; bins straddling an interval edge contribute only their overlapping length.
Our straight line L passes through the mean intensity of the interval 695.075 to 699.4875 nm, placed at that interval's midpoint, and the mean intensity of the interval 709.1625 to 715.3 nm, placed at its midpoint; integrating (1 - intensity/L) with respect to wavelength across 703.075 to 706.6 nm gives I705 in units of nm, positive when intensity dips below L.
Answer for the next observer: -0.10 nm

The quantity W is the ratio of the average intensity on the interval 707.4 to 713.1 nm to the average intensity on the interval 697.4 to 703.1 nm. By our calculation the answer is 0.9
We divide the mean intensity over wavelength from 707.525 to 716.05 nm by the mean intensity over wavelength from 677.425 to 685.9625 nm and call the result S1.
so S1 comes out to 0.94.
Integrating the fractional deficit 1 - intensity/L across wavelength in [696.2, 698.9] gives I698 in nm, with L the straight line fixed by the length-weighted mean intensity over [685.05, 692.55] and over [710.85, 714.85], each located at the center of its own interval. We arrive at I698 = -0.144 nm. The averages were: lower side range 7.61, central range 7.77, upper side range 6.97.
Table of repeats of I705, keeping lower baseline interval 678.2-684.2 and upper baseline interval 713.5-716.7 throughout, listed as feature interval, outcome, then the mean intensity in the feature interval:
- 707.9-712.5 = 0.01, 7.04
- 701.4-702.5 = -0.07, 7.63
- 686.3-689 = -0.06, 7.54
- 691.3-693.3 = -0.10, 7.68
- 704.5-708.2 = -0.17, 7.43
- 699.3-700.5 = -0.07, 7.63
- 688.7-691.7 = -0.16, 7.74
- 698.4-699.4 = -0.07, 7.73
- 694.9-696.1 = -0.05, 7.56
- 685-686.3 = 0.01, 7.36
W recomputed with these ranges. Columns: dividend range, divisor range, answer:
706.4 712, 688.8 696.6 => 0.93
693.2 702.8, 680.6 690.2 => 1.02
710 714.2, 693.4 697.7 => 0.92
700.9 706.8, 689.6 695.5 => 0.99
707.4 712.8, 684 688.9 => 0.95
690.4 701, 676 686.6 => 1.03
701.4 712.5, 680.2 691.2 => 0.97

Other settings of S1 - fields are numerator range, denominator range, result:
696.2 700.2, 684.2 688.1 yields 1.03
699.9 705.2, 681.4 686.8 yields 1.03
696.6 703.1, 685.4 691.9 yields 1.01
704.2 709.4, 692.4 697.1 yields 0.97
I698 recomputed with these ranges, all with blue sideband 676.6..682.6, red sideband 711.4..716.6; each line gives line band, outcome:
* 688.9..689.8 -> -0.06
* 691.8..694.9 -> -0.13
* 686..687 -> -0.02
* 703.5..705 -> -0.15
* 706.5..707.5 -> -0.04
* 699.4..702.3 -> -0.20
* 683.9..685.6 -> 0.00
